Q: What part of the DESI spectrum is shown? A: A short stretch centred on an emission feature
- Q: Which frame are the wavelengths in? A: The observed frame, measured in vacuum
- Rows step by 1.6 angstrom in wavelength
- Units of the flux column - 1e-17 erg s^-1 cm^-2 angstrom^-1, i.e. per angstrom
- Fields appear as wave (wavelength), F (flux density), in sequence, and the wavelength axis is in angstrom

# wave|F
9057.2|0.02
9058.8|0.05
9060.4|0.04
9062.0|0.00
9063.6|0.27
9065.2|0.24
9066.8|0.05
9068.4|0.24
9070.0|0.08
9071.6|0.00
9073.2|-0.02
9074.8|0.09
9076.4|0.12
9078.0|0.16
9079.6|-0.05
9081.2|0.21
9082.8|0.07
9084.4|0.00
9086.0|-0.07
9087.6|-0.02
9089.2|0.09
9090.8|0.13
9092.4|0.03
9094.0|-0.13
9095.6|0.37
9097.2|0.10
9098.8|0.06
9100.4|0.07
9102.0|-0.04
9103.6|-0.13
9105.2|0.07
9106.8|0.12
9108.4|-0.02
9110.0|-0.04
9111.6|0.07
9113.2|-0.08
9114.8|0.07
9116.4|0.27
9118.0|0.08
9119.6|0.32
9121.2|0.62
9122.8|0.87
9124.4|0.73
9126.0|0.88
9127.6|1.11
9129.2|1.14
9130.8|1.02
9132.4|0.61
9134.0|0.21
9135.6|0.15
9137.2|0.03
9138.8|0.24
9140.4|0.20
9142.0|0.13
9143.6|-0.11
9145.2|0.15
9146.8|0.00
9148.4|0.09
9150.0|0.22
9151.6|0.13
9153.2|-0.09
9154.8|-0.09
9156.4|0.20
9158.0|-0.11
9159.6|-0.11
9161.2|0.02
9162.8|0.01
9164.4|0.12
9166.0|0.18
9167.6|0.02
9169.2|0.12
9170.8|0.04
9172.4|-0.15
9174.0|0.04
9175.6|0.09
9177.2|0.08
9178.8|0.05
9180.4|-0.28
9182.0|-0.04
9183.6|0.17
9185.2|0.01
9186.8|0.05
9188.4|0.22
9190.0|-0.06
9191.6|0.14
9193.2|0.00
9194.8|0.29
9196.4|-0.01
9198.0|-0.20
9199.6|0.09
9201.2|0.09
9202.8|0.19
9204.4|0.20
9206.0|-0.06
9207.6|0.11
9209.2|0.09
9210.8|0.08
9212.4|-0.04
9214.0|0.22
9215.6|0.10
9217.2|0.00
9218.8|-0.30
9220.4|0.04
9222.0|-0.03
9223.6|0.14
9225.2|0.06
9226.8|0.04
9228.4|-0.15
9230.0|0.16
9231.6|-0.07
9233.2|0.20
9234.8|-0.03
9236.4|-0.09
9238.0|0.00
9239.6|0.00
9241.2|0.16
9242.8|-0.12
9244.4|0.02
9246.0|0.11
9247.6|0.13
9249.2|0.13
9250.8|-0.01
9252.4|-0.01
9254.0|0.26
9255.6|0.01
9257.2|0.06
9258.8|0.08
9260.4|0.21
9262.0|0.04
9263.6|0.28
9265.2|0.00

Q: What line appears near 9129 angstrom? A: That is [O II]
